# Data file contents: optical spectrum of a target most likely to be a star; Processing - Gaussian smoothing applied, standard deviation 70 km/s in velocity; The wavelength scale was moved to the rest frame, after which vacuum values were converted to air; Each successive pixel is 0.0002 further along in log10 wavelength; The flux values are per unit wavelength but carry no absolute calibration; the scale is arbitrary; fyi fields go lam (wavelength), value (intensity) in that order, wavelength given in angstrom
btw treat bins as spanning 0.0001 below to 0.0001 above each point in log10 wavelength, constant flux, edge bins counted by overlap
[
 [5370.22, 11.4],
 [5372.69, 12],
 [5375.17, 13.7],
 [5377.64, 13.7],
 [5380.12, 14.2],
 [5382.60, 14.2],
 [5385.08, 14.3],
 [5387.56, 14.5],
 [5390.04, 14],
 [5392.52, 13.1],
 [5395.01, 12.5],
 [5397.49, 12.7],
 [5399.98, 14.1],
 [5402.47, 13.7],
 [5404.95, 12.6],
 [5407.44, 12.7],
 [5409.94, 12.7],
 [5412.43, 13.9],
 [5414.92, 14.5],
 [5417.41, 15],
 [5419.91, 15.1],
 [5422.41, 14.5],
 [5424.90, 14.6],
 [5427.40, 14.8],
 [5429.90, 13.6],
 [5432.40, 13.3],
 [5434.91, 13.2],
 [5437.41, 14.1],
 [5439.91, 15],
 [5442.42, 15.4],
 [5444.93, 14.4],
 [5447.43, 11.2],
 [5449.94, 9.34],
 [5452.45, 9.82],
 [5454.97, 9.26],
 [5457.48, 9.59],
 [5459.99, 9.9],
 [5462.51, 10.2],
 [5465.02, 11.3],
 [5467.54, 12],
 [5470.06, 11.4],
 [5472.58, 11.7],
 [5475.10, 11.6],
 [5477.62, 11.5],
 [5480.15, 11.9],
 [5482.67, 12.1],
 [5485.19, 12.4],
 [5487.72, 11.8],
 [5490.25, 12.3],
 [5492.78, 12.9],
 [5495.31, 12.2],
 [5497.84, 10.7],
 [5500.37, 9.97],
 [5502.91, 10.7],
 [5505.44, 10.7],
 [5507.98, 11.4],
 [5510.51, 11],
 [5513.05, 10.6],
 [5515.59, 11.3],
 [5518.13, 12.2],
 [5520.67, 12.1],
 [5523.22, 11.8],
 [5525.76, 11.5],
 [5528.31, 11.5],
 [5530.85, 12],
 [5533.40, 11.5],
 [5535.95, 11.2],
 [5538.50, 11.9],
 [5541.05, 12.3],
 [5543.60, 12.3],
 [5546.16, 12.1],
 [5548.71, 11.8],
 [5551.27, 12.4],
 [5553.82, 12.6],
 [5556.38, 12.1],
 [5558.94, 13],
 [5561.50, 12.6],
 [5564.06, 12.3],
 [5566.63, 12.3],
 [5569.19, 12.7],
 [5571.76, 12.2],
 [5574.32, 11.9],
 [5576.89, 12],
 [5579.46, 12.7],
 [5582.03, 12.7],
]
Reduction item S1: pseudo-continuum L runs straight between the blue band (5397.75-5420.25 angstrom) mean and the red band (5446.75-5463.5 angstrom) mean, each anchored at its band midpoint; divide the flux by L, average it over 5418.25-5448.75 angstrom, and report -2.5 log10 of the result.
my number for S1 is -0.21 mag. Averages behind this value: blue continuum 13.7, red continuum 9.85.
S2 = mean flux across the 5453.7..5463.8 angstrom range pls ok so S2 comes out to 9.74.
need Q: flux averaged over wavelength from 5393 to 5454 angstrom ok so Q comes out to 13.4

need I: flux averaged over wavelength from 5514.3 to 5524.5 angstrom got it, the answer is 11.8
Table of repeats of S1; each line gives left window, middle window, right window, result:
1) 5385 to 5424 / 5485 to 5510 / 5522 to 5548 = 0.08 mag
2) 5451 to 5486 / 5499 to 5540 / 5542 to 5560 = 0.05 mag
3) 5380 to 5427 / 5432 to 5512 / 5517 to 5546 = 0.10 mag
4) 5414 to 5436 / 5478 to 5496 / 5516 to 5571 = 0.08 mag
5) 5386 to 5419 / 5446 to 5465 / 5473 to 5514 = 0.23 mag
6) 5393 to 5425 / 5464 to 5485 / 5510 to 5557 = 0.09 mag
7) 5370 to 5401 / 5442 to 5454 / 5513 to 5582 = 0.11 mag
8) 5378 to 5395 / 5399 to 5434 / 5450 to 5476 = -0.11 mag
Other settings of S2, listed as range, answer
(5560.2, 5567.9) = 12.4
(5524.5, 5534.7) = 11.6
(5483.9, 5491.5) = 12.2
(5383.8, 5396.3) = 13.7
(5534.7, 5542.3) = 11.8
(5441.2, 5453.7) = 12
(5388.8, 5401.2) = 13.3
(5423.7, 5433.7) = 14.1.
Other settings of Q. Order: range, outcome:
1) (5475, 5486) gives 11.9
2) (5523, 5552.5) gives 11.9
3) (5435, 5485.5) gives 11.7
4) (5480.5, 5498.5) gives 12.1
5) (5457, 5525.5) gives 11.4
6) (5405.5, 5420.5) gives 13.9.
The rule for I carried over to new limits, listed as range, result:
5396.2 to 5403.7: 13.5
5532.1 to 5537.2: 11.3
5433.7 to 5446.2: 14.4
